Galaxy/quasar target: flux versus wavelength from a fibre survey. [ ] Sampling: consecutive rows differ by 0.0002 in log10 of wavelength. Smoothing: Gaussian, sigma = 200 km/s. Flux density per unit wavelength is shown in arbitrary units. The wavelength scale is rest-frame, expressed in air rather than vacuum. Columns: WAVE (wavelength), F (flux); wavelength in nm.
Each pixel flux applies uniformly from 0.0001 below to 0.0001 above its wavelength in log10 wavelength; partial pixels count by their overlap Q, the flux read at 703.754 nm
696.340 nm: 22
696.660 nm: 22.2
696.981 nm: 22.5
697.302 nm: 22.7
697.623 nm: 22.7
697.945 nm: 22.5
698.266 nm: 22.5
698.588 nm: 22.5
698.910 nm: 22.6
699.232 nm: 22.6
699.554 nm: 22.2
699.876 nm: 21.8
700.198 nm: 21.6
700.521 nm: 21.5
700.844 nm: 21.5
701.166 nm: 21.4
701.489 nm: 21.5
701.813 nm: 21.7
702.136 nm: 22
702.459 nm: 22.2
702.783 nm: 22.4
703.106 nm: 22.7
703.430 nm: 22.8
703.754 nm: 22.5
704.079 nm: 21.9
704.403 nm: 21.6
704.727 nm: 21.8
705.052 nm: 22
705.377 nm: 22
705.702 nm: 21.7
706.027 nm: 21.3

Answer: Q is 22.5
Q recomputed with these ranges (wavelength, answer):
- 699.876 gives 21.8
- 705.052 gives 22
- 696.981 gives 22.5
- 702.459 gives 22.2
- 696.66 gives 22.2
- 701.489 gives 21.5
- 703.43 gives 22.8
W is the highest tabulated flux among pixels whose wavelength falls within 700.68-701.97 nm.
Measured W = 21.7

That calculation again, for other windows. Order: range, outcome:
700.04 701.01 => 21.6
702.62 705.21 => 22.8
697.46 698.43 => 22.7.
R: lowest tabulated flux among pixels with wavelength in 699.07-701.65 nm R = 21.4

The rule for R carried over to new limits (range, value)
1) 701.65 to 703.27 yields 21.7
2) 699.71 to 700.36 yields 21.6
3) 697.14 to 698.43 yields 22.5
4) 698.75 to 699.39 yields 22.6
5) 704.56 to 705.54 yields 21.8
